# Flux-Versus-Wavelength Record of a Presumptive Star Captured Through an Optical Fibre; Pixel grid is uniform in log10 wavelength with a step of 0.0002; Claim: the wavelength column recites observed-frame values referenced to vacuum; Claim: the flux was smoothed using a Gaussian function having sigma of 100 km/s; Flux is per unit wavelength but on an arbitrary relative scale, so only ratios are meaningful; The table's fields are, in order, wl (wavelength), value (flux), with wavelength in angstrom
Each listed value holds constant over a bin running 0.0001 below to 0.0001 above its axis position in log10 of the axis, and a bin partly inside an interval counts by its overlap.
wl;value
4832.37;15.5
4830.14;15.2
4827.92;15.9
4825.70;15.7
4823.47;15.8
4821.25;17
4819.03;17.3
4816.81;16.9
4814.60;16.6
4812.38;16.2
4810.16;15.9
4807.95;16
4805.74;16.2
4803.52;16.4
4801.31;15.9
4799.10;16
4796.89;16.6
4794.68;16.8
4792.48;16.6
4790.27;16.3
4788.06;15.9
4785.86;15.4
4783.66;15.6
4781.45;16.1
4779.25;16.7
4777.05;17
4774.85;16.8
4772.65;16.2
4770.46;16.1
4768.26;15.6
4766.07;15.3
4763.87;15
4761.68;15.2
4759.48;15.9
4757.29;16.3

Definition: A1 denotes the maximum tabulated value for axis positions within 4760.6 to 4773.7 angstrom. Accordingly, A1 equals 16.2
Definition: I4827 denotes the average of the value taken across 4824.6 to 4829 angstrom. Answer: 15.8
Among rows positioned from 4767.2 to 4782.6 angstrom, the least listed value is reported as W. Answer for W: 15.6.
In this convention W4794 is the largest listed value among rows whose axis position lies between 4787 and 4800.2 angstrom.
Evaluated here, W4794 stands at 16.8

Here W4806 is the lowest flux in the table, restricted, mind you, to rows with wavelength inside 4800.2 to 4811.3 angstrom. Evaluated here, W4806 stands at 15.9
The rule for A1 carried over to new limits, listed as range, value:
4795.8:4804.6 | 16.6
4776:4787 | 17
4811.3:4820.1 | 17.3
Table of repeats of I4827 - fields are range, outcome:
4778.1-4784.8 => 16.1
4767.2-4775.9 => 16.2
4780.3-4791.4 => 15.9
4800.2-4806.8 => 16.2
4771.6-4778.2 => 16.7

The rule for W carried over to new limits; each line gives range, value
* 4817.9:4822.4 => 17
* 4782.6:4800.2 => 15.4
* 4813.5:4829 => 15.7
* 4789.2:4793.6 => 16.3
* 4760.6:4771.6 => 15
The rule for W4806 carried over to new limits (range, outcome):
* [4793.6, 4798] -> 16.6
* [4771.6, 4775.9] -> 16.2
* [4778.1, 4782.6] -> 16.1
